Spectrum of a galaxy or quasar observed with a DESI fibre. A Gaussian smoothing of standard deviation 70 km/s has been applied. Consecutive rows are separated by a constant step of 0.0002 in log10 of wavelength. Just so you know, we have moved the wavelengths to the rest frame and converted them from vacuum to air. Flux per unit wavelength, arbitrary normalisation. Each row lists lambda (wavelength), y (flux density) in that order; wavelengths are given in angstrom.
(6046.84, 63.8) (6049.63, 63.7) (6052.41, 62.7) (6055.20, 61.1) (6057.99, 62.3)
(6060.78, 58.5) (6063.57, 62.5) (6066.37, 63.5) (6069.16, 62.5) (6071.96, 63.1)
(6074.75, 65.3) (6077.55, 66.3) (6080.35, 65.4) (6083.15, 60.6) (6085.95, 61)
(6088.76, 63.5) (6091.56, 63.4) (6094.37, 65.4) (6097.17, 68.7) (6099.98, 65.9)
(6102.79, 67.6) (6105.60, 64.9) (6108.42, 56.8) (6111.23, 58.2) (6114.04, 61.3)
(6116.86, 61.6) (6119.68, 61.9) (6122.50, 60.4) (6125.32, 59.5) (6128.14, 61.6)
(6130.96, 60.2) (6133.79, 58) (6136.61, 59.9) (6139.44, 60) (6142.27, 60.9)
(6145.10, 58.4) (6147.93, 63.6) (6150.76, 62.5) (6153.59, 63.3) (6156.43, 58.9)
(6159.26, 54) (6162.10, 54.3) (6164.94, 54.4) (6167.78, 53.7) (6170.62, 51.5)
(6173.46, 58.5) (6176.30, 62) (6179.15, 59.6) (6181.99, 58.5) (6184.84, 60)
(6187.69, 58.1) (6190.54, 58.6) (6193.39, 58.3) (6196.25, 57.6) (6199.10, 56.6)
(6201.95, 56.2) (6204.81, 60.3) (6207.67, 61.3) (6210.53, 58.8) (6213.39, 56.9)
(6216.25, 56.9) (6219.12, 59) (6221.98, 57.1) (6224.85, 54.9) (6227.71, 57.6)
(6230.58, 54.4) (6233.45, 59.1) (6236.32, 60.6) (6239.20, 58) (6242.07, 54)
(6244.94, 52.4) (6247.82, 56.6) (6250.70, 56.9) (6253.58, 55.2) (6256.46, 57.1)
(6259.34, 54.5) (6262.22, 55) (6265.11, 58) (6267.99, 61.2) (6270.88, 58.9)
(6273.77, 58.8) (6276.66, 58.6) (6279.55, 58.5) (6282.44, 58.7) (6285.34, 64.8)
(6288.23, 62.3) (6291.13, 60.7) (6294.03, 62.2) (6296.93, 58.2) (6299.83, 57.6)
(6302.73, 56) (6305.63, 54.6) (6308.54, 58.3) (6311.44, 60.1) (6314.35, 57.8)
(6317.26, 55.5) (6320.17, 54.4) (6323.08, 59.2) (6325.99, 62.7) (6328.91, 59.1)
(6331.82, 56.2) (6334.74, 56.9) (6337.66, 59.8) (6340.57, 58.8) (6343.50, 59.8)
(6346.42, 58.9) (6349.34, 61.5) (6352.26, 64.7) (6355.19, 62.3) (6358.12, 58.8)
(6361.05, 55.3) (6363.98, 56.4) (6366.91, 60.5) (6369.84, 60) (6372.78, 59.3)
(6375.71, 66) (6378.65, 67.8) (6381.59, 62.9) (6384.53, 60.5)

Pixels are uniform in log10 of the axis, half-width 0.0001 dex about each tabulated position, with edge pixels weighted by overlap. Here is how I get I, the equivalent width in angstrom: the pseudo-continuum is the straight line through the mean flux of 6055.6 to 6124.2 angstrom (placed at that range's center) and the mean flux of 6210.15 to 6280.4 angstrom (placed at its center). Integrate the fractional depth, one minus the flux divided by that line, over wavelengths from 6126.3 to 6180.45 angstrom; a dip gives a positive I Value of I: 1.7 angstrom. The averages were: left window 62.9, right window 57.1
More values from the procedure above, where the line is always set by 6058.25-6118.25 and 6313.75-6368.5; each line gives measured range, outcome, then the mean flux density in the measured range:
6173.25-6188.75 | 0.5 angstrom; 59.6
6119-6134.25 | 0.5 angstrom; 60.3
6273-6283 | 0.2 angstrom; 58.7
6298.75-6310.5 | 0.5 angstrom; 56.8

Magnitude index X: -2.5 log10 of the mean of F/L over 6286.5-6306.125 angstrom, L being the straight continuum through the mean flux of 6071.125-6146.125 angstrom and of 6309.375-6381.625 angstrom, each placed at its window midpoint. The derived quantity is 0.021 mag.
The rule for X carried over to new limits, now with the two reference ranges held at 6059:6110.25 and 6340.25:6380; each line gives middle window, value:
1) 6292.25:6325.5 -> 0.06 mag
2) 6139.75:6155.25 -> 0.02 mag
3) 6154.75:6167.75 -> 0.14 mag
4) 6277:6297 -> 0.01 mag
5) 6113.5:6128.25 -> 0.04 mag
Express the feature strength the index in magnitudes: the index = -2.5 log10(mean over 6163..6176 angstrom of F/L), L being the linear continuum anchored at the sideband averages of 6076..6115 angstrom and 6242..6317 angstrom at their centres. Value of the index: 0.11 mag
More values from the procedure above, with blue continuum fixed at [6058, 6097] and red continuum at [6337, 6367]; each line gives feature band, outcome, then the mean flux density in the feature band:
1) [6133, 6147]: 0.050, 59.6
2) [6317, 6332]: 0.034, 58.2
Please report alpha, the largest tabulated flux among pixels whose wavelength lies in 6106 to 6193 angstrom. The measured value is 63.6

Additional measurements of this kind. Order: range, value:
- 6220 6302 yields 64.8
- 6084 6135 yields 68.7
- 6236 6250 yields 60.6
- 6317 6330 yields 62.7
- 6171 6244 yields 62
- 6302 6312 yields 60.1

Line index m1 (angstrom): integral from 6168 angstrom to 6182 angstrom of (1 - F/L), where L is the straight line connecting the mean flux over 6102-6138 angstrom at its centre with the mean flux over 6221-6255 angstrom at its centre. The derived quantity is 0.3 angstrom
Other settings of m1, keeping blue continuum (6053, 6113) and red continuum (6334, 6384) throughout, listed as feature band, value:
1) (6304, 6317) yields 0.76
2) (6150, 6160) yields 0.42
